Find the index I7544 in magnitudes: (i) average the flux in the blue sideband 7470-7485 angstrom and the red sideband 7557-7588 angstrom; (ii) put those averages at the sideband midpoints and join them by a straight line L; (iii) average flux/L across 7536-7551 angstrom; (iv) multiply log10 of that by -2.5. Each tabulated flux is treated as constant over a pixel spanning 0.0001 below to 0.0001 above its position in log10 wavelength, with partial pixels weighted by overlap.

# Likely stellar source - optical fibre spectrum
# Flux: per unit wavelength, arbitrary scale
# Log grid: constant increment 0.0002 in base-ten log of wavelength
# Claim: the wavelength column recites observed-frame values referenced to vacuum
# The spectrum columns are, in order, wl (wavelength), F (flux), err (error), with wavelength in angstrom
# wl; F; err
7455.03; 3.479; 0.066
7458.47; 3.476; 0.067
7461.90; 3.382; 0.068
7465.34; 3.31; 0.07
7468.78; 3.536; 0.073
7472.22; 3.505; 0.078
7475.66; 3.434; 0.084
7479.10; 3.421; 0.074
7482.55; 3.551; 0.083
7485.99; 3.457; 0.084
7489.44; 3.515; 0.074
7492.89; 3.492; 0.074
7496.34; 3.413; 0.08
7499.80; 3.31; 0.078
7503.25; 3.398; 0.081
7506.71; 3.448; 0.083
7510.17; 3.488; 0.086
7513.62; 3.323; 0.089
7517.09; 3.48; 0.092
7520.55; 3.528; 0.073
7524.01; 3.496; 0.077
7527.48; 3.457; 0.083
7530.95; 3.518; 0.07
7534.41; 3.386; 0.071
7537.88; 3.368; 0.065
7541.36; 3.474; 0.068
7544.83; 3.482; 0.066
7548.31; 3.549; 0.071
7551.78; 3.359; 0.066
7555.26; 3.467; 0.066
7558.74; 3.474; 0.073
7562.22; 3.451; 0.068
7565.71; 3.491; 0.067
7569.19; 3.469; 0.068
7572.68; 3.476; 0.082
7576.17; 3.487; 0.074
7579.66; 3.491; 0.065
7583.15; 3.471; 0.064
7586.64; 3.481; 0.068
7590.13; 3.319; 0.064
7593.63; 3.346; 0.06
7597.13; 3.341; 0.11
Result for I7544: 0.01 mag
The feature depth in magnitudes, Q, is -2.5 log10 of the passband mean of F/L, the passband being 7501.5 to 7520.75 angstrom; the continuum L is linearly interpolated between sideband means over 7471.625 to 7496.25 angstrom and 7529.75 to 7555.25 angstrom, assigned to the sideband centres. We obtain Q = 0.01 mag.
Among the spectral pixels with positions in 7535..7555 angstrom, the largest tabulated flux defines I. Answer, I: 3.549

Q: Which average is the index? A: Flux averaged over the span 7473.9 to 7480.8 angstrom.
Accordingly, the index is 3.43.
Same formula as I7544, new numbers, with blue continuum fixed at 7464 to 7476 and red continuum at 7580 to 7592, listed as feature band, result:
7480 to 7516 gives 0.003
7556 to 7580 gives -0.012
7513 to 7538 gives -0.004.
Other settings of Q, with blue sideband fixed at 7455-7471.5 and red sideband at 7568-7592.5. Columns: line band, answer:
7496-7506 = 0.02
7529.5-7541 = 0.01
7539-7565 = 0.00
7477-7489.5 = -0.01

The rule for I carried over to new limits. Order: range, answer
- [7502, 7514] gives 3.488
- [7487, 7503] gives 3.515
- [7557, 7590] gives 3.491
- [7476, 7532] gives 3.551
